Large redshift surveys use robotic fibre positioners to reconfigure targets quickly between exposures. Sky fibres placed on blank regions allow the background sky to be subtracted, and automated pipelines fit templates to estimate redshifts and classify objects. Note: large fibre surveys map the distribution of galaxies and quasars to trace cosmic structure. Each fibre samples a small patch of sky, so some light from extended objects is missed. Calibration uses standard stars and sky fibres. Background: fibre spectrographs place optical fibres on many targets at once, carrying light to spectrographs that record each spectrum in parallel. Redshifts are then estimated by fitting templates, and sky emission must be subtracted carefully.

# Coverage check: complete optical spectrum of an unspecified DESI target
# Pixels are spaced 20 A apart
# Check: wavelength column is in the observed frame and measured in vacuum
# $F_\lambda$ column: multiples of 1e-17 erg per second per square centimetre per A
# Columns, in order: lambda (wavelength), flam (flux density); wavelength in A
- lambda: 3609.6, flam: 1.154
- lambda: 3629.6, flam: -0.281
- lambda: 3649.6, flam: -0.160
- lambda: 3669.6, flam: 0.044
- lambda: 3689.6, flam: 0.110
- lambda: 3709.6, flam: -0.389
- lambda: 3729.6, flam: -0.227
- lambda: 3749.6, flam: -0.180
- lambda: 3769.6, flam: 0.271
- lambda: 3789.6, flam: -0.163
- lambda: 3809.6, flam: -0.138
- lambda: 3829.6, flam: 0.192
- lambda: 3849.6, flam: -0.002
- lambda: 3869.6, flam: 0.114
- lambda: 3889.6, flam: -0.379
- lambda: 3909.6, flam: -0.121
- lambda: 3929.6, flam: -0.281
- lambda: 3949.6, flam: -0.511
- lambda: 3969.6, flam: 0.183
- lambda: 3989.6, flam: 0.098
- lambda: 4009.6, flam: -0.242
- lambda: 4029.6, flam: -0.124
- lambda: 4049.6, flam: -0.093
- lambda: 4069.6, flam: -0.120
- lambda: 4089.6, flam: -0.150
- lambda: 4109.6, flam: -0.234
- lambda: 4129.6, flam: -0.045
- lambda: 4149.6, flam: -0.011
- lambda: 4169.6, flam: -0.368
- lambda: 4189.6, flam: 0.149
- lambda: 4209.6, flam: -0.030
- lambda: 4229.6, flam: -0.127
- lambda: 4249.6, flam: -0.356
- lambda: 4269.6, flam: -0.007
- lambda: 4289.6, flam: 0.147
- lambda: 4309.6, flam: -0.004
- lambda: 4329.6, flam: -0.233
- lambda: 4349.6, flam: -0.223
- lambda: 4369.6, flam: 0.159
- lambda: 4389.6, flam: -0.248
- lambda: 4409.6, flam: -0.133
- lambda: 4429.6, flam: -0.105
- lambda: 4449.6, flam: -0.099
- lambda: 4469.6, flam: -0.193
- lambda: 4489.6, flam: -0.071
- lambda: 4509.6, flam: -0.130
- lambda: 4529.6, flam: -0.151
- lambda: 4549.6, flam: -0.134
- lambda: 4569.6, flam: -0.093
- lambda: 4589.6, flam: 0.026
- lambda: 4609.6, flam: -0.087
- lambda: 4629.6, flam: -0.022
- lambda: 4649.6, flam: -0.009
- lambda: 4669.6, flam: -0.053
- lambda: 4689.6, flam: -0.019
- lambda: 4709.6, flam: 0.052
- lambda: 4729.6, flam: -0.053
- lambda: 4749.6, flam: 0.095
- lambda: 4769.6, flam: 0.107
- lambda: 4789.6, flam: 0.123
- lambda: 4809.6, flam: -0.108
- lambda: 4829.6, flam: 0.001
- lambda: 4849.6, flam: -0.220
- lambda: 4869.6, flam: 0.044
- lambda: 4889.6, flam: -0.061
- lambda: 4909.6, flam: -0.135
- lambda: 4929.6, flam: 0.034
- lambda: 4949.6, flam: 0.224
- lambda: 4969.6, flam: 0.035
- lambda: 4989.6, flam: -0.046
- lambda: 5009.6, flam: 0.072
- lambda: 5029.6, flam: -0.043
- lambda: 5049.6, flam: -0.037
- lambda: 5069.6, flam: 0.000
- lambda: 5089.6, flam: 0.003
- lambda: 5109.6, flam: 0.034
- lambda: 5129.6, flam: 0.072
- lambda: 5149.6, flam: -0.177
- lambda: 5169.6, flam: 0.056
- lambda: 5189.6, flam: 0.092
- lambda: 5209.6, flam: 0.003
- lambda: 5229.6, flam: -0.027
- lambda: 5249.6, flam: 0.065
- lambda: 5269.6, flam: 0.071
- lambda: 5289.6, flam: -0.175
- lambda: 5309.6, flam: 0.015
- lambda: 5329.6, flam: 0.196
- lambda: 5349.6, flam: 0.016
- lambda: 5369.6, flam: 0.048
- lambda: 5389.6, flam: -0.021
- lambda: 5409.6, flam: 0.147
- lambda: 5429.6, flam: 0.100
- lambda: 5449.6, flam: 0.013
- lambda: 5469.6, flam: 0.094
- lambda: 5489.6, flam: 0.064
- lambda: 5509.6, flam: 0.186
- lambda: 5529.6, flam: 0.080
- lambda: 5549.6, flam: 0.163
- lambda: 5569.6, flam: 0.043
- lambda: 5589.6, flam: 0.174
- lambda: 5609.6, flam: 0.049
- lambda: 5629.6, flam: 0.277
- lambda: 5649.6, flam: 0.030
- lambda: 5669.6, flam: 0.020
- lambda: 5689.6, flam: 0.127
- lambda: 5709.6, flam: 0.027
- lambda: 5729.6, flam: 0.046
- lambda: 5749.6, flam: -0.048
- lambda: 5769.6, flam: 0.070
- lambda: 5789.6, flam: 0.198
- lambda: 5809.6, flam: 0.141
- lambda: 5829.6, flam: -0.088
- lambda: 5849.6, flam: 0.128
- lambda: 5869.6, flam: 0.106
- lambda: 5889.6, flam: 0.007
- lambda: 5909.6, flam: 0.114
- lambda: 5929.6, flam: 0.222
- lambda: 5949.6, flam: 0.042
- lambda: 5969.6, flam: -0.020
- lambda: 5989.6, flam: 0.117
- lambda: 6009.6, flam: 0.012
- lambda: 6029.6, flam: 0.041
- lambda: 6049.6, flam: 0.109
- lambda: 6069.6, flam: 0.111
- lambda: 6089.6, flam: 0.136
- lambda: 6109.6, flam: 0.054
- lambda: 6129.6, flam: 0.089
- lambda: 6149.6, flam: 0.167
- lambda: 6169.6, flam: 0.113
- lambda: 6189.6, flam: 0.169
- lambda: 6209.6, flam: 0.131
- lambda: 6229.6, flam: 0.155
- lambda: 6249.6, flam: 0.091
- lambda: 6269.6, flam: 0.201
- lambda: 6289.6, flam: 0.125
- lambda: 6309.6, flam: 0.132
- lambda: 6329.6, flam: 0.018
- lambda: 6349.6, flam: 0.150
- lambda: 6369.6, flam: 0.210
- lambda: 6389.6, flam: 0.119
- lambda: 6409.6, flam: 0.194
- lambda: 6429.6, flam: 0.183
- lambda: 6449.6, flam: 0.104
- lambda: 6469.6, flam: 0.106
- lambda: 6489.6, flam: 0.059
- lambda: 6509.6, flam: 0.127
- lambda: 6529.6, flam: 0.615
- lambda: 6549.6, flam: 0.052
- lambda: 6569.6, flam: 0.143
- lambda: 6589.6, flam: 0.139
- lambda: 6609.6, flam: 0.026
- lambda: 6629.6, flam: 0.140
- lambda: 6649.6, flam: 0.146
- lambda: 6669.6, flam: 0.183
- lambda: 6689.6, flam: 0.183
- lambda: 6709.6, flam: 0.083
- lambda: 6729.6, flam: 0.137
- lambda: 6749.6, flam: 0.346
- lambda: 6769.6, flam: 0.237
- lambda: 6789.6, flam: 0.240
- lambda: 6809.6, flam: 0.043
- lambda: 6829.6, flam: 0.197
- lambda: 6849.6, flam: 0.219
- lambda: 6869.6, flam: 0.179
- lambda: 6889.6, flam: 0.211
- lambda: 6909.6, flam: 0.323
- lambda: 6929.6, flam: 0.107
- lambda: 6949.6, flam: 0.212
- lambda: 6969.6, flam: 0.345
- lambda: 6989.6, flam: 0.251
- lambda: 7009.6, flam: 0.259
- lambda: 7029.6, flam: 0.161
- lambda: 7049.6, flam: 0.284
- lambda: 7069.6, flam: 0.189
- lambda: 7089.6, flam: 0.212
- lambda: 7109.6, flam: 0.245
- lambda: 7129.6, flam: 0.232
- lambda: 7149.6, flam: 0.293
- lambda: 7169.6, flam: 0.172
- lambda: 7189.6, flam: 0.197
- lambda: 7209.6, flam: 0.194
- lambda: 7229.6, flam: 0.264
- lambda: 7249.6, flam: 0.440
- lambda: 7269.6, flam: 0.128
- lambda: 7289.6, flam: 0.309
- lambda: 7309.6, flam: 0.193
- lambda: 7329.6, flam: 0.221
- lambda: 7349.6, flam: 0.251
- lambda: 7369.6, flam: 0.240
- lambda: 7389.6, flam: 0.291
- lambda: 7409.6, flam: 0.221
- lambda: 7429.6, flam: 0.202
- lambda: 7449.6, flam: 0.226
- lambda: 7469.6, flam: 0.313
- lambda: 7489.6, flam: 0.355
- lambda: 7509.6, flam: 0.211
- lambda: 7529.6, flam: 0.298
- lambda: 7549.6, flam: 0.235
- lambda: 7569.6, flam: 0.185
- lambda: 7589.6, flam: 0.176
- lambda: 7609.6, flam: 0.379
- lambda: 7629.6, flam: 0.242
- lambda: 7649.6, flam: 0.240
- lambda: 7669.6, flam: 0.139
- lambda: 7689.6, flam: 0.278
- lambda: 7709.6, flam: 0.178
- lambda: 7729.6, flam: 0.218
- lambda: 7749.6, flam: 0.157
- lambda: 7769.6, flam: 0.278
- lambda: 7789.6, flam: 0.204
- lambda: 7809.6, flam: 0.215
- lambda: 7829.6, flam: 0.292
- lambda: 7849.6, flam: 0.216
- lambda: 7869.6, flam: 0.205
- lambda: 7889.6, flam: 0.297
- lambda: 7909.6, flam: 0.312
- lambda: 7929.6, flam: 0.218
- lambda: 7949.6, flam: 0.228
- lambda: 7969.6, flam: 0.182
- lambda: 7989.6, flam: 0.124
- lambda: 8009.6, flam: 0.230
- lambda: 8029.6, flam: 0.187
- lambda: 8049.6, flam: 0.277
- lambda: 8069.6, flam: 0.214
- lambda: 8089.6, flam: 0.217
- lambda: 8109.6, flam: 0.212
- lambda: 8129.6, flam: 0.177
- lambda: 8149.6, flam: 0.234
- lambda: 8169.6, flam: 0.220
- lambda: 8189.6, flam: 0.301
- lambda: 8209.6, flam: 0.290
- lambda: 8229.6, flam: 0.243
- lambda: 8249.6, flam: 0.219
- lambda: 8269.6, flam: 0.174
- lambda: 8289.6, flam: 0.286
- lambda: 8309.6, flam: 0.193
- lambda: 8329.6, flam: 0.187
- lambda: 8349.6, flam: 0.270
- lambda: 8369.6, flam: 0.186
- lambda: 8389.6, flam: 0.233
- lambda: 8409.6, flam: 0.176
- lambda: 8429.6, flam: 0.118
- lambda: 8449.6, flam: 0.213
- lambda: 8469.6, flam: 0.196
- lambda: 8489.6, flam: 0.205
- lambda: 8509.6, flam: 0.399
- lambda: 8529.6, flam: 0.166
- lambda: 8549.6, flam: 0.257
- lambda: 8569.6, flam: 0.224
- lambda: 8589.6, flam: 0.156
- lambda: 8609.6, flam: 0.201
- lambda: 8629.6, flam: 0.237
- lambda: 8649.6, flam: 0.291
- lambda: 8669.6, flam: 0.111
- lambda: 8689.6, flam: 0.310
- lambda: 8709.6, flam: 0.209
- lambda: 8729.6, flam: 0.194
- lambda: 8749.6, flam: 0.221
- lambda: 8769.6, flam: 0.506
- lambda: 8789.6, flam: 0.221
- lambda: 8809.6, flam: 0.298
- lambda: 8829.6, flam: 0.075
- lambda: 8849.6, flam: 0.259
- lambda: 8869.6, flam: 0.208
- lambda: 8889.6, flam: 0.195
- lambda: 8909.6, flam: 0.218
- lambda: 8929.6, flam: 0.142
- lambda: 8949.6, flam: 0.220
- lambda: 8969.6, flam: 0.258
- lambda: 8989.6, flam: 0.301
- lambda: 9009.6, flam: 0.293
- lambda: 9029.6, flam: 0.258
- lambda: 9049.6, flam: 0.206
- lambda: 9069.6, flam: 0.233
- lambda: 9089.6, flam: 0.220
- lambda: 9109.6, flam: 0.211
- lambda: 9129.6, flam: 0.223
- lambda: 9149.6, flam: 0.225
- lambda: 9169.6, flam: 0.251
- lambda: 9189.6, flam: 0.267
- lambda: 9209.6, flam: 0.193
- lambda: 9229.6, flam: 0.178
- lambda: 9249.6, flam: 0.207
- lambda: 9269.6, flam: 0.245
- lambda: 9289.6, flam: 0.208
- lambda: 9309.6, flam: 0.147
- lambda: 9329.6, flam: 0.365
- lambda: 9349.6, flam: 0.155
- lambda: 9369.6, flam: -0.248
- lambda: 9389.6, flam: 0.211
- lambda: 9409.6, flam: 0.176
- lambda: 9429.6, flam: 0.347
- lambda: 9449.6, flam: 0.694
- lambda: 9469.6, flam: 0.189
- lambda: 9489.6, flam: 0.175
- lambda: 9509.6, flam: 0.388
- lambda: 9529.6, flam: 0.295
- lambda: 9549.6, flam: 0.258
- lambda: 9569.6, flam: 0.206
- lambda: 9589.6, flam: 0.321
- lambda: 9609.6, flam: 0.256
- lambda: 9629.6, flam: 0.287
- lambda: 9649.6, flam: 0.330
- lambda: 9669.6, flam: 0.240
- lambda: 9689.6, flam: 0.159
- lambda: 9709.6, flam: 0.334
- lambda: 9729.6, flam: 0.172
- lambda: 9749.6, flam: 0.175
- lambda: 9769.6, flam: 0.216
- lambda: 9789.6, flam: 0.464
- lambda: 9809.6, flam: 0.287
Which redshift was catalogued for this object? 0.750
